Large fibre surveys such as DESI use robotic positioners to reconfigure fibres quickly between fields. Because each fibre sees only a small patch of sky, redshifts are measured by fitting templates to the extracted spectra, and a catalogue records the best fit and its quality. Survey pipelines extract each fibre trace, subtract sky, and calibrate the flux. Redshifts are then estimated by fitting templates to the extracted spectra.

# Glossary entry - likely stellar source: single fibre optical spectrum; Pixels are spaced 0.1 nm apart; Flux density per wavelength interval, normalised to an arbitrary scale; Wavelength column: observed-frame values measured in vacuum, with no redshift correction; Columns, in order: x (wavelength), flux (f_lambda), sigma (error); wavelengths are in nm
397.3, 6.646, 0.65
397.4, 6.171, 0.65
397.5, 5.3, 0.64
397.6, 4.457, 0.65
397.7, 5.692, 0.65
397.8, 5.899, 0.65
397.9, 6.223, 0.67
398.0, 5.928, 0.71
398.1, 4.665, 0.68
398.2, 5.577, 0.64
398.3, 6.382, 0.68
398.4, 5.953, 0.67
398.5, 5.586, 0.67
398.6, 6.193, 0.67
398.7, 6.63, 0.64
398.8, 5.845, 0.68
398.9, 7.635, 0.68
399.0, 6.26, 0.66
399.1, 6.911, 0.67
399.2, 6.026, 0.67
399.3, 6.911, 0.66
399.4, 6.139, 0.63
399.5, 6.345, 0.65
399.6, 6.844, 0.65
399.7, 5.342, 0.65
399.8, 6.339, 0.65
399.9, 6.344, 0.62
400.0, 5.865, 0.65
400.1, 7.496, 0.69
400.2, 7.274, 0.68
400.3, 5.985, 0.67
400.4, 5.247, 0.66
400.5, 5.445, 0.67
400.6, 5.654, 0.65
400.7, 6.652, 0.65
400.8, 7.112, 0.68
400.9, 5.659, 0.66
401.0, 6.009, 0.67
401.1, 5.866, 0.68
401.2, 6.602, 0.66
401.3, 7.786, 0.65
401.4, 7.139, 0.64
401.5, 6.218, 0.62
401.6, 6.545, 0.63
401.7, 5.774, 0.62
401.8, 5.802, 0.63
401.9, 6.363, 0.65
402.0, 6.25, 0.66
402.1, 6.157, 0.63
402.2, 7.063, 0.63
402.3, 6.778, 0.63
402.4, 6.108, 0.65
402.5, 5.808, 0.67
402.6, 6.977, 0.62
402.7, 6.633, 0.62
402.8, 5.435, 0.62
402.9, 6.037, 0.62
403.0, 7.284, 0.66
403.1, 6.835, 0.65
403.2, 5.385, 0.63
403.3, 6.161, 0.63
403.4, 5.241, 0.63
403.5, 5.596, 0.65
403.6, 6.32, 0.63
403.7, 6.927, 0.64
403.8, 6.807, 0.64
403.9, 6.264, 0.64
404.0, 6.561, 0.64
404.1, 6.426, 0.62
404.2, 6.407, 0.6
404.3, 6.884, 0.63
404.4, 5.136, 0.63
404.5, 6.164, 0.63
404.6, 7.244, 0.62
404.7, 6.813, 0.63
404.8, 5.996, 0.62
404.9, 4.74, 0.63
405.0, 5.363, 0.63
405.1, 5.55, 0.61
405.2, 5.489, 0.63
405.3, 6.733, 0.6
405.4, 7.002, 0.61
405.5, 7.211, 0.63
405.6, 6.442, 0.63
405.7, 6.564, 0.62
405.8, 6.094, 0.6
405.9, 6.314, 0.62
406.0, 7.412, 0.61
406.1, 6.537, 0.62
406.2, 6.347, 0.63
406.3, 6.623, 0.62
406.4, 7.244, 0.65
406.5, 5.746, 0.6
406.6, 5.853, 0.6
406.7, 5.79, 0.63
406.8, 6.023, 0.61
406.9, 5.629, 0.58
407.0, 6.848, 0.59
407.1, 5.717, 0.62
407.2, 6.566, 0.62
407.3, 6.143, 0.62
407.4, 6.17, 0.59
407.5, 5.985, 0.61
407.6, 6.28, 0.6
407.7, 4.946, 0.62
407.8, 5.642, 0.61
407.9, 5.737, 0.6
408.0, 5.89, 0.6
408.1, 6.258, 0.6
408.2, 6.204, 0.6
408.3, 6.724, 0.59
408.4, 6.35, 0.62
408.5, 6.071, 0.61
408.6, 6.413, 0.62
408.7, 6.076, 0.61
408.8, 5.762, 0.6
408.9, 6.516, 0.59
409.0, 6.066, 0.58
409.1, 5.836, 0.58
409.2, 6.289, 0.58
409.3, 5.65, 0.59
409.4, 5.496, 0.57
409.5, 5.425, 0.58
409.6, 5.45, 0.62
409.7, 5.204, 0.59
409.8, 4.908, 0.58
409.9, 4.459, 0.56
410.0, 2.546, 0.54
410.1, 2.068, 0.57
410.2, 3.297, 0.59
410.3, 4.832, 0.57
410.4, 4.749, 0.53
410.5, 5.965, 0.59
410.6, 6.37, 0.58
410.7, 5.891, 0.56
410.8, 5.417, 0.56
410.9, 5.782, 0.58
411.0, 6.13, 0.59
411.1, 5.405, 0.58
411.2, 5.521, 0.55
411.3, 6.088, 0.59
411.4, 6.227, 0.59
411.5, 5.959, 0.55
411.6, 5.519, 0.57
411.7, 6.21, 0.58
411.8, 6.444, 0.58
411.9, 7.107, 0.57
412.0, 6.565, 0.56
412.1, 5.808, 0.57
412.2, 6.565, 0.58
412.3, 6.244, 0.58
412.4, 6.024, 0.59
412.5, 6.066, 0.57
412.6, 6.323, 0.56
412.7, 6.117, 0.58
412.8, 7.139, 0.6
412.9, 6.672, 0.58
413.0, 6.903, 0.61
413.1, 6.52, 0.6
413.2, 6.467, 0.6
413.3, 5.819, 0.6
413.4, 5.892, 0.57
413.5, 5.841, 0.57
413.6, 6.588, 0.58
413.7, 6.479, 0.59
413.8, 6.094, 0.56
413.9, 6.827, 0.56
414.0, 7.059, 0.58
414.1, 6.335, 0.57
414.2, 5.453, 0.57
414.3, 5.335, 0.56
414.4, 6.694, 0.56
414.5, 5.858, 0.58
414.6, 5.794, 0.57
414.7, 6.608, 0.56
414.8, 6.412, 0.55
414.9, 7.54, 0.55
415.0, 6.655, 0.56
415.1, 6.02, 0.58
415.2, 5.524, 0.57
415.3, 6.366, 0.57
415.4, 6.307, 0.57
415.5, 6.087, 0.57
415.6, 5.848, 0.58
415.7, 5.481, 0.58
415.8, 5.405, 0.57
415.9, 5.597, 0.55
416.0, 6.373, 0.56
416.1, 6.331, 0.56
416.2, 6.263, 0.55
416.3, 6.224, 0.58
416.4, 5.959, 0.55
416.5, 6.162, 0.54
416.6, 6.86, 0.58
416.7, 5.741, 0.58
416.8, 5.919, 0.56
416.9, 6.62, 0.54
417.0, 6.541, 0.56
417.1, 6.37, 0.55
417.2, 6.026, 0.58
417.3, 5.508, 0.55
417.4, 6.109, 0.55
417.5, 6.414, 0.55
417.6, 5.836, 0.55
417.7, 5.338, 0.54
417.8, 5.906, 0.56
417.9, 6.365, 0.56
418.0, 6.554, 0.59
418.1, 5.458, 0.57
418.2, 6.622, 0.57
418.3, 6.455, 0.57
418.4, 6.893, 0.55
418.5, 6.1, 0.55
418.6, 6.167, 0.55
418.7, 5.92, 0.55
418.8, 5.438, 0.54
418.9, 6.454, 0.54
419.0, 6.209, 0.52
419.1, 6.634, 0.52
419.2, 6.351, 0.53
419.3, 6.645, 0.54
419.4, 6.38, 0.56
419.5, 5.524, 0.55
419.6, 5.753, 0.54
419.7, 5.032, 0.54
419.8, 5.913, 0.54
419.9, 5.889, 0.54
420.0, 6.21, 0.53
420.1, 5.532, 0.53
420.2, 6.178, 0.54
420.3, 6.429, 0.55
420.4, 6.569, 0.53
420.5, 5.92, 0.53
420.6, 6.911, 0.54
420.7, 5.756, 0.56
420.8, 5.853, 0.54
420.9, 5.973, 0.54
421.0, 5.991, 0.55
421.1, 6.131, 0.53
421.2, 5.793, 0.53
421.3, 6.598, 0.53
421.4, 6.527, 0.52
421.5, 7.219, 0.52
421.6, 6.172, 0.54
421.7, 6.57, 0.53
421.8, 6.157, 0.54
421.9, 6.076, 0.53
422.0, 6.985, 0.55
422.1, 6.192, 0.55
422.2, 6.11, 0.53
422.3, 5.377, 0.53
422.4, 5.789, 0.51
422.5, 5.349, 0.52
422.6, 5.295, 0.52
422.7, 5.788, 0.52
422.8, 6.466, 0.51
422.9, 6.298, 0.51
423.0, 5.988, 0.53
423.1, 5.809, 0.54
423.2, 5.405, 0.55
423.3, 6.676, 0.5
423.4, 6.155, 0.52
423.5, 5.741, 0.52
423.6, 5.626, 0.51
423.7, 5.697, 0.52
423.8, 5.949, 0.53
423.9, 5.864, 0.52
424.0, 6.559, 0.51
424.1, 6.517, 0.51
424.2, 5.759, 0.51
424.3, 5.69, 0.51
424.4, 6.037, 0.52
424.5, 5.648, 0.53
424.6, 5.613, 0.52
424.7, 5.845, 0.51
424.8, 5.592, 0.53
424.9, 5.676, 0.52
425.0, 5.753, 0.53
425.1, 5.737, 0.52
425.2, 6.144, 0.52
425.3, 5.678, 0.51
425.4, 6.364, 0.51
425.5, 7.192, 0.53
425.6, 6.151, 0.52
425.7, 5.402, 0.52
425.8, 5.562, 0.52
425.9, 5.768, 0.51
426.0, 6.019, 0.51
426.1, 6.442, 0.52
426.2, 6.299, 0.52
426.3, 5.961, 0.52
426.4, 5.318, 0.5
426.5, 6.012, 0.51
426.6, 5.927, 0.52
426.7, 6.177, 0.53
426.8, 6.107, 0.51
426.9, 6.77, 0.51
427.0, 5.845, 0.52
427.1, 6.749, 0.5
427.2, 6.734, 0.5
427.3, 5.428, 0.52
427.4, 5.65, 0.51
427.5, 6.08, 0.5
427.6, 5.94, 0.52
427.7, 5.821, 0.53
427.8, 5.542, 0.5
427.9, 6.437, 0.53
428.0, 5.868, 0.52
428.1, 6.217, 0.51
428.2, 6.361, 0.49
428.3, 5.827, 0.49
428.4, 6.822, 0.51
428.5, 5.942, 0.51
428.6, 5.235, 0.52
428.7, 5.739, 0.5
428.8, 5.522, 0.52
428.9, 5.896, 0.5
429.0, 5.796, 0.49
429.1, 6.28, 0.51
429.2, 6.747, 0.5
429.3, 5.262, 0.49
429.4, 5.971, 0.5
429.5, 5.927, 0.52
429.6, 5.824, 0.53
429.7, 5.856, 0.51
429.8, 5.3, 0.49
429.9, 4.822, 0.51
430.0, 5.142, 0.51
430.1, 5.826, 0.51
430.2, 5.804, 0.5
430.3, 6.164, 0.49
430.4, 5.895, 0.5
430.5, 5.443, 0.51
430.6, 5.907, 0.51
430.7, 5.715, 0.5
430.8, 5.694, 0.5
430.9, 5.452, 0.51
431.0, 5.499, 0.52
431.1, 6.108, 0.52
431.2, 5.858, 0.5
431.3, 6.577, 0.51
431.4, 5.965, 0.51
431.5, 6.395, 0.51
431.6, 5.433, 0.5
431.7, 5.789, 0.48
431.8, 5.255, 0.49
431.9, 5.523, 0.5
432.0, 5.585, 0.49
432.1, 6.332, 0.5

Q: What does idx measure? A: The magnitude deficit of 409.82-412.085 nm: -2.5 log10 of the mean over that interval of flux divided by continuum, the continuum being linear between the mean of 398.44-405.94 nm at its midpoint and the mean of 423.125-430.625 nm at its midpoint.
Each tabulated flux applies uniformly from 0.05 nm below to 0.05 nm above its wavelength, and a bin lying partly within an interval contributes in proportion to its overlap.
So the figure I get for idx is 0.15 mag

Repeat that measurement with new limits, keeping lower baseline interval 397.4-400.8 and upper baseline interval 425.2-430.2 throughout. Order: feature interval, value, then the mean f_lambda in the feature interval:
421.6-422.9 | -0.01 mag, 6.03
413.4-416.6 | -0.03 mag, 6.18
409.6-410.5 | 0.40 mag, 4.2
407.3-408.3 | 0.02 mag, 5.95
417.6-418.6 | -0.03 mag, 6.17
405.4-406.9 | -0.06 mag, 6.43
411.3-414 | -0.05 mag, 6.33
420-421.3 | -0.02 mag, 6.11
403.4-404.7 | -0.05 mag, 6.37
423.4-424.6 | 0.01 mag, 5.91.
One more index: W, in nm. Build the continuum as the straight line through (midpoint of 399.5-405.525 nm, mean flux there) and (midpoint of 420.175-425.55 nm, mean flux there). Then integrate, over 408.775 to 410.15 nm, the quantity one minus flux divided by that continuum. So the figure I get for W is 0.24 nm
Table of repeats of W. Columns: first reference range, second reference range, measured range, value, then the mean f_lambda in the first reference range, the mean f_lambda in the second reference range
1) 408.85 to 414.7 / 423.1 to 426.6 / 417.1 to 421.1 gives -0.13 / 5.84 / 5.93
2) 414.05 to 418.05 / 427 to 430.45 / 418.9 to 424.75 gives -0.04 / 6.12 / 5.89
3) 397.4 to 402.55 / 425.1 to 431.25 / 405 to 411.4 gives 0.29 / 6.2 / 5.92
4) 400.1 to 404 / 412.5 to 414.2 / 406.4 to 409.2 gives 0.13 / 6.31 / 6.4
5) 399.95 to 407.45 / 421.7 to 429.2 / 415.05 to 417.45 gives 0.02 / 6.3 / 5.99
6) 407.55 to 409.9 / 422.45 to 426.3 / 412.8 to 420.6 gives -0.37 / 5.85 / 5.94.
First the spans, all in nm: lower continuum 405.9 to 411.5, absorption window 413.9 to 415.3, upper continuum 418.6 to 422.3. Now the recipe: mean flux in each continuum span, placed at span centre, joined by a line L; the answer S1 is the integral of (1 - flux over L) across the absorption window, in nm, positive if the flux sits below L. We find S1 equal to -0.07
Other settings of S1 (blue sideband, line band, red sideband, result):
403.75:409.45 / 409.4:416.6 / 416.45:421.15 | 0.28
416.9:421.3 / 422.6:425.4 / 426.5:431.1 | 0.04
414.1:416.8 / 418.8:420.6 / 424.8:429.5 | -0.01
